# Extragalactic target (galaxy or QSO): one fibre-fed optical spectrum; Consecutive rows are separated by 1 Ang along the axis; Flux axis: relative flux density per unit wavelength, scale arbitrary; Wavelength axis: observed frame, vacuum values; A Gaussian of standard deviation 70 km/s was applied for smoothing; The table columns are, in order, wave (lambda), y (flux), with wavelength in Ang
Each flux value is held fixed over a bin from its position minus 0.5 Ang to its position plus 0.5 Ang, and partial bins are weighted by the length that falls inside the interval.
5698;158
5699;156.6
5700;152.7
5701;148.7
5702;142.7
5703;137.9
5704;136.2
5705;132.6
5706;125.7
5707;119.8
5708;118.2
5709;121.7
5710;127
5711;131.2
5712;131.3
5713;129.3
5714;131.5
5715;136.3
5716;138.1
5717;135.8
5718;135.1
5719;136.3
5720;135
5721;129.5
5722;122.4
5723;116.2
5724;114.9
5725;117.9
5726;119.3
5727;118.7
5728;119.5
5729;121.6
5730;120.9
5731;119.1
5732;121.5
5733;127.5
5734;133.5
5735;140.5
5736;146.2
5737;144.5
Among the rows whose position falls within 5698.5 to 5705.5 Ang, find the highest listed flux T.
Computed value 156.6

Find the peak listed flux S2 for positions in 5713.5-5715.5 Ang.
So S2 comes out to 136.3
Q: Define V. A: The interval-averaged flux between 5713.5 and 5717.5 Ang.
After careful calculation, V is 135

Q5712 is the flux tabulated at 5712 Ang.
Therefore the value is 131.3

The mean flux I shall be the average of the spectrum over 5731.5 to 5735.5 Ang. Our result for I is 131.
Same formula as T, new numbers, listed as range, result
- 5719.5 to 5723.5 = 135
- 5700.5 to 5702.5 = 148.7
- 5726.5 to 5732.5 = 121.6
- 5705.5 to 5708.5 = 125.7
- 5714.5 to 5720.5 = 138.1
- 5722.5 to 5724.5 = 116.2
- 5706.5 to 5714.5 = 131.5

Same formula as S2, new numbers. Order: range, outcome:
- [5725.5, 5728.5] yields 119.5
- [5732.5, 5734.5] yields 133.5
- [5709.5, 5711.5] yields 131.2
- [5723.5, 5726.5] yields 119.3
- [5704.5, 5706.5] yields 132.6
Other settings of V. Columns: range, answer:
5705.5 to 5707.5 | 123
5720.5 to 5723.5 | 123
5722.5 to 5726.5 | 117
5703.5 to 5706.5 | 131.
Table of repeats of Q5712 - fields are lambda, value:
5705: 132.6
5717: 135.8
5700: 152.7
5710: 127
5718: 135.1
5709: 121.7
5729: 121.6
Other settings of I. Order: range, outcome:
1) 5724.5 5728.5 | 119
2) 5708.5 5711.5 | 127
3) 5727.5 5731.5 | 120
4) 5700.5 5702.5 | 146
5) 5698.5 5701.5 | 153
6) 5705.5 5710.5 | 122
